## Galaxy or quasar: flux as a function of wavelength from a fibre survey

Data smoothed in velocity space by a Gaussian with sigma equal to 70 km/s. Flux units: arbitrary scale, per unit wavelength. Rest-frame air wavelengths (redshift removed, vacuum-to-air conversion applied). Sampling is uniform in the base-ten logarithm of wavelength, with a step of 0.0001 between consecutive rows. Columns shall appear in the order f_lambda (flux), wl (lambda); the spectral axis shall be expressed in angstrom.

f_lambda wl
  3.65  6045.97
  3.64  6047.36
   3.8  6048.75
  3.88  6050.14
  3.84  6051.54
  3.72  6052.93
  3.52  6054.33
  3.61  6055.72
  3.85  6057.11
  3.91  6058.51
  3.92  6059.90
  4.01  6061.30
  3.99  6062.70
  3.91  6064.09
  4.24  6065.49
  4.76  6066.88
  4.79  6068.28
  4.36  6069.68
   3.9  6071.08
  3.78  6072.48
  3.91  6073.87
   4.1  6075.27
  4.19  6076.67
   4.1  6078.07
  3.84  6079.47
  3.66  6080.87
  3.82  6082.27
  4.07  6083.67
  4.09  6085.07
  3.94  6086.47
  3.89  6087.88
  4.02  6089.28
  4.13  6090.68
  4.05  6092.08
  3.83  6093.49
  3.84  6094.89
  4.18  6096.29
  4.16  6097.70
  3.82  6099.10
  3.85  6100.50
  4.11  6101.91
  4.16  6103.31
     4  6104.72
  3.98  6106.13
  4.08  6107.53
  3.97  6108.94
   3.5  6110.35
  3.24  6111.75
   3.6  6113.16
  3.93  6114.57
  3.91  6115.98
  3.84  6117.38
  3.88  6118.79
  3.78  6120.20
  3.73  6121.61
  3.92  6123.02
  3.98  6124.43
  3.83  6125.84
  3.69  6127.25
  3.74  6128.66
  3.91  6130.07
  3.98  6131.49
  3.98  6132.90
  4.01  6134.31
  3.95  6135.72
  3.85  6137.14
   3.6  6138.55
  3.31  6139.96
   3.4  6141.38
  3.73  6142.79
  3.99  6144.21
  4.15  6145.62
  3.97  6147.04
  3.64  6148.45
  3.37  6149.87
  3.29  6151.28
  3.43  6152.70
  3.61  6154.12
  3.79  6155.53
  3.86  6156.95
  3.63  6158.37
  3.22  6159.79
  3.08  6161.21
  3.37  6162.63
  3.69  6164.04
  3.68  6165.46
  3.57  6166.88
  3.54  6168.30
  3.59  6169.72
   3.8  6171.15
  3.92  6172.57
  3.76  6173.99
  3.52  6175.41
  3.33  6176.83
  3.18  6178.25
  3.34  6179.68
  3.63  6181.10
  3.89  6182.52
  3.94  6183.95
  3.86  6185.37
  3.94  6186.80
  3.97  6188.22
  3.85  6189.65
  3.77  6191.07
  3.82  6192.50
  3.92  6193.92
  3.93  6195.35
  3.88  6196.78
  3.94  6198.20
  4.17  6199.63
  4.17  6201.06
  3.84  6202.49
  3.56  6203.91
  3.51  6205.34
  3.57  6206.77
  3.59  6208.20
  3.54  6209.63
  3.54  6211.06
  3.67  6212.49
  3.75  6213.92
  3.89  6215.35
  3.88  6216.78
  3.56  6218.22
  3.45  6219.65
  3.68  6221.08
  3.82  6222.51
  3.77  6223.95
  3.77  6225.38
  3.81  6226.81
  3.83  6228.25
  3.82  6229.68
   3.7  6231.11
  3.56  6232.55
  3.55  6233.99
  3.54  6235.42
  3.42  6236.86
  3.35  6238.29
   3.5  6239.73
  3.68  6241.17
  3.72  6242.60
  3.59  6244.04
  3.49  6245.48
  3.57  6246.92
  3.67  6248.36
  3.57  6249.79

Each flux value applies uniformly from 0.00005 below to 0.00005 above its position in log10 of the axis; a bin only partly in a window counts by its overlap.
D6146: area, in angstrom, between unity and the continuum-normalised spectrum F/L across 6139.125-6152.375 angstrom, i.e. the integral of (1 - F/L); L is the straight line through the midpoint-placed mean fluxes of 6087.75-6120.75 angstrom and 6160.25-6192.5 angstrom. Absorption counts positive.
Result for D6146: 0.4 angstrom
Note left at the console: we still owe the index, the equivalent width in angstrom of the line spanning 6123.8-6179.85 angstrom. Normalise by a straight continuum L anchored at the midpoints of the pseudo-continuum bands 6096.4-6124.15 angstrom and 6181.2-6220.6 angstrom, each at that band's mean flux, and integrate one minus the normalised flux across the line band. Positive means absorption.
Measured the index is 2.58 angstrom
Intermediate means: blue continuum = 3.87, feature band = 3.66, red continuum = 3.79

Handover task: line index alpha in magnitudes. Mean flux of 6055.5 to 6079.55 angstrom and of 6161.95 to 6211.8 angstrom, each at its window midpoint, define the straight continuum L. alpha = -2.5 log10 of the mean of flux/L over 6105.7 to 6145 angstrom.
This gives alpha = 0.03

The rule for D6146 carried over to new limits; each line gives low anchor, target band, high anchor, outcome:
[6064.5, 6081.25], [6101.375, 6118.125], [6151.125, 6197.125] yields 0.45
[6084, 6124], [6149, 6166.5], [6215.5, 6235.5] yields 1.45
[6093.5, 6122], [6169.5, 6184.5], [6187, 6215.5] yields 0.75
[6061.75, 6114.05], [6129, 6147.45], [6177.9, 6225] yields 0.29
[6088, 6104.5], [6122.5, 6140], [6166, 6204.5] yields 0.30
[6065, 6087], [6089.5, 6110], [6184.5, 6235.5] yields 0.18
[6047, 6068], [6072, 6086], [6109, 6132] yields -0.29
